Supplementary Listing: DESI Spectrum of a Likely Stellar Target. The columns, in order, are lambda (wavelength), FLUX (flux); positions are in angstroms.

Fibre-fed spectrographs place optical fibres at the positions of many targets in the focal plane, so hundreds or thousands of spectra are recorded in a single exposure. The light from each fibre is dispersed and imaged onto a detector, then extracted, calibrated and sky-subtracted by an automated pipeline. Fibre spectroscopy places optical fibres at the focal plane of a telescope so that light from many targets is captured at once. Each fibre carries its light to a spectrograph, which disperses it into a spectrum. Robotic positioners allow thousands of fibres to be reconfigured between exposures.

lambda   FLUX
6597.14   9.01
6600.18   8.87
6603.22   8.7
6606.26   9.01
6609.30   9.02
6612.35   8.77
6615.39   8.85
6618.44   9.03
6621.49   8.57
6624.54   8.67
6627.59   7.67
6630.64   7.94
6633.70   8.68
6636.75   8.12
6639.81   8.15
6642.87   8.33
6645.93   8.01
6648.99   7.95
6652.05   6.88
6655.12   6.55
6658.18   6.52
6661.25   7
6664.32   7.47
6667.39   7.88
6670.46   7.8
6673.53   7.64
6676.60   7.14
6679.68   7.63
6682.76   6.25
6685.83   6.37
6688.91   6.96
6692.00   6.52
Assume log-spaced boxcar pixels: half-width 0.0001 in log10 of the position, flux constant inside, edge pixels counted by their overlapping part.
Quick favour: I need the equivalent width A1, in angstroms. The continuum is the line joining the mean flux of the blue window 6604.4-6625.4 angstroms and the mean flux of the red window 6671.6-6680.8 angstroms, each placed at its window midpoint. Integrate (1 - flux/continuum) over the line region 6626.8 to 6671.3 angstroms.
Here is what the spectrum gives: 2.3 angstroms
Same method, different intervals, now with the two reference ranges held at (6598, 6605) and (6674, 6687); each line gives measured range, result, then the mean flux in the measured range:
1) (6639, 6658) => 0.4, 7.55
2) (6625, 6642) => -0.2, 8.16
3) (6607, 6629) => -0.6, 8.67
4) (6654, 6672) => 0.3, 7.22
